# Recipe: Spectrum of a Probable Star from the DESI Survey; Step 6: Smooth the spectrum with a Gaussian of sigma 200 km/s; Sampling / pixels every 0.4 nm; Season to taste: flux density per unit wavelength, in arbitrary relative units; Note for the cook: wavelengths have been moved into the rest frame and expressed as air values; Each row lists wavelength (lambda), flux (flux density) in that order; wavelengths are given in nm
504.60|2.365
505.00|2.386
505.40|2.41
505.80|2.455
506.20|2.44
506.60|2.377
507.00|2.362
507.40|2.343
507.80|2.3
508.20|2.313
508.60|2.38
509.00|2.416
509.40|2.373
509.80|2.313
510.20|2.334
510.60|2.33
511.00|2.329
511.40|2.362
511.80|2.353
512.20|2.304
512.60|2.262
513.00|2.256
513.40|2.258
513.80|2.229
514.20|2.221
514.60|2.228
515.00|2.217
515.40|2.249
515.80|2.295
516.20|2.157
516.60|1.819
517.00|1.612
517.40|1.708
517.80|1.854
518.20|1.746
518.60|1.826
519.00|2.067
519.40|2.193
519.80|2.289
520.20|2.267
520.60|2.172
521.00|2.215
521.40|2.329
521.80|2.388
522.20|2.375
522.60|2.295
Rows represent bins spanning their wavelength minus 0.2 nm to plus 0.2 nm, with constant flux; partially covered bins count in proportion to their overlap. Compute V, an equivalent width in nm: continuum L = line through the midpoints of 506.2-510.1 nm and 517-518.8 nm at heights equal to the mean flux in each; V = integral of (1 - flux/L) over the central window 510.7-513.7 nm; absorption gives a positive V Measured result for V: -0.27 nm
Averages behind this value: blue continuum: 2.36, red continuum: 1.76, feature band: 2.3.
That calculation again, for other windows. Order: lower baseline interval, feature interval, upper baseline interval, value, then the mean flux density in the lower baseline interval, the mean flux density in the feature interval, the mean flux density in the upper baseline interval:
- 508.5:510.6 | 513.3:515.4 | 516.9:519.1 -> -0.20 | 2.36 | 2.23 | 1.8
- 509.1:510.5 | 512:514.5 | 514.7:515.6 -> 0.02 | 2.34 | 2.25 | 2.23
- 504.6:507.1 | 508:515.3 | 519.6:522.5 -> 0.18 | 2.4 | 2.3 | 2.29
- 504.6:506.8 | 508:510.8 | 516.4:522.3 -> -0.05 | 2.41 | 2.35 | 2.05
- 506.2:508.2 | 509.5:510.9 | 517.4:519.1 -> -0.07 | 2.35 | 2.33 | 1.84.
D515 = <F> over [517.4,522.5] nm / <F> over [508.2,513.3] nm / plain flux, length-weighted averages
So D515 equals 0.9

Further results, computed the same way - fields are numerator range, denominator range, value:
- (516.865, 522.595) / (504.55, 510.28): 0.88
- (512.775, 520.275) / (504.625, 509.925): 0.87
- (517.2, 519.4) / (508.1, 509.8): 0.79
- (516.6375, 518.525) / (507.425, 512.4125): 0.74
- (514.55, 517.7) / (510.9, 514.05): 0.88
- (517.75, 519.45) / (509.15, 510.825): 0.82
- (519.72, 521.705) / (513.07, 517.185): 1.06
